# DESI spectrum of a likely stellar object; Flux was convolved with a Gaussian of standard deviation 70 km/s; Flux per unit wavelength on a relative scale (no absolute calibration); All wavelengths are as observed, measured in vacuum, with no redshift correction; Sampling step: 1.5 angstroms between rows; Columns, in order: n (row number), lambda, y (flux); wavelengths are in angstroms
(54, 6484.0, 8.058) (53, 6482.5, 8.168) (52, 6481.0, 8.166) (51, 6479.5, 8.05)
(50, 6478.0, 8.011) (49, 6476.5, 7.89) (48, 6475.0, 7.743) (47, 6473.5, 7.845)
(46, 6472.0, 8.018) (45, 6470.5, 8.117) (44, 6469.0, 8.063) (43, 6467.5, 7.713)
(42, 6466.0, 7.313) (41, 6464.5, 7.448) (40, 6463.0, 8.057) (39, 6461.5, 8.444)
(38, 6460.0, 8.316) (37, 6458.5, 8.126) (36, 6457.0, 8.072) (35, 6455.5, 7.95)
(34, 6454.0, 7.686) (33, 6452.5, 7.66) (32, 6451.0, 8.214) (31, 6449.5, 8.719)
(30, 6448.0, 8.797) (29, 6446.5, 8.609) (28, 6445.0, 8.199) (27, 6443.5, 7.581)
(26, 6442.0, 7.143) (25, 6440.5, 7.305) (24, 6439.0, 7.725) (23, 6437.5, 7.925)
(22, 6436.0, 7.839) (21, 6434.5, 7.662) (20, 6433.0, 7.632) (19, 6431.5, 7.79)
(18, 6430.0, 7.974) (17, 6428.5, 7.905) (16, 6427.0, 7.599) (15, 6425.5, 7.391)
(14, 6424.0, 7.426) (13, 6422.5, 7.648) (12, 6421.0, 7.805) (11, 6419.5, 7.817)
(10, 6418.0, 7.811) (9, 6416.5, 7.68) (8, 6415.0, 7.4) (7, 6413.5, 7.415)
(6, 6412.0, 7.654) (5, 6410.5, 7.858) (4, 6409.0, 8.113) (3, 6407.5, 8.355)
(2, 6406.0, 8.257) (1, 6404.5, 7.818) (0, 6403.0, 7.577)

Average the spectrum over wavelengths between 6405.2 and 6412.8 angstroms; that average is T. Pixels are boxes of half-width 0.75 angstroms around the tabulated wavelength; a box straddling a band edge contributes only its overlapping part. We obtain 8.04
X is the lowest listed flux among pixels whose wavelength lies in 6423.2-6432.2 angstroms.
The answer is 7.391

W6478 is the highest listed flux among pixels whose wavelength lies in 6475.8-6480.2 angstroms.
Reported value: 8.05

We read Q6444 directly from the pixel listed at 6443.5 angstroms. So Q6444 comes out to 7.581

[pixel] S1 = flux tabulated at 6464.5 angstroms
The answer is 7.448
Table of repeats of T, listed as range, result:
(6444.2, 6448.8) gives 8.53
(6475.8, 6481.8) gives 8.03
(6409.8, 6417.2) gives 7.6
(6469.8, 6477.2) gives 7.92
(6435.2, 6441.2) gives 7.7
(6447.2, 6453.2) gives 8.36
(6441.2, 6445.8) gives 7.65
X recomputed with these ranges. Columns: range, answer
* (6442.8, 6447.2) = 7.581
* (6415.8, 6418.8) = 7.68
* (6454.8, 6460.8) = 7.95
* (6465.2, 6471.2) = 7.313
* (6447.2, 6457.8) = 7.66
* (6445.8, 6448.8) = 8.609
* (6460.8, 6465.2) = 7.448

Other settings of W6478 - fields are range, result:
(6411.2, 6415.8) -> 7.654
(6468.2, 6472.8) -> 8.117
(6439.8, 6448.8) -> 8.797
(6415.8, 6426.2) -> 7.817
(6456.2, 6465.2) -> 8.444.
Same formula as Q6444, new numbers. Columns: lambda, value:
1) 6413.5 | 7.415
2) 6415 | 7.4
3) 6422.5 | 7.648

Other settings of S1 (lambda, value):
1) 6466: 7.313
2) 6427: 7.599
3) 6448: 8.797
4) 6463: 8.057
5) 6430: 7.974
